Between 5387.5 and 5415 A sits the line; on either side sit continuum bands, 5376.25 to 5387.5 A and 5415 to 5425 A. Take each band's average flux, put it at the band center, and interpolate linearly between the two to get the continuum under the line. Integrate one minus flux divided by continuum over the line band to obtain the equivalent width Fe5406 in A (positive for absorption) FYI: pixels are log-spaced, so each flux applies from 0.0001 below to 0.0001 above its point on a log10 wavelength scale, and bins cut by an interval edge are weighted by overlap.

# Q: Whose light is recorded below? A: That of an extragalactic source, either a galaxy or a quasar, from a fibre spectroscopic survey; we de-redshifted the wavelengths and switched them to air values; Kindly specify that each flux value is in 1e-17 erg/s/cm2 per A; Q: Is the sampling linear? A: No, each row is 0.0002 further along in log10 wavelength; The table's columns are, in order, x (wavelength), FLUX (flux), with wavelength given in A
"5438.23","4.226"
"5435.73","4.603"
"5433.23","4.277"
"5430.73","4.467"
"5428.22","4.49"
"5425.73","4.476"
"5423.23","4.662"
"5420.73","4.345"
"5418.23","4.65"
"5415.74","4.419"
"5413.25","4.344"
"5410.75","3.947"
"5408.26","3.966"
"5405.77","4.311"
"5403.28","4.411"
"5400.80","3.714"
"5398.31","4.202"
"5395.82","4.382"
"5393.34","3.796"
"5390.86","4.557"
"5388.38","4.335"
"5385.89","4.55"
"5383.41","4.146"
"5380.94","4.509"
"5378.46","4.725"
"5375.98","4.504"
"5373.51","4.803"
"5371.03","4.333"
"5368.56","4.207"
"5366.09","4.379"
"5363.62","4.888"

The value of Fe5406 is 1.9 A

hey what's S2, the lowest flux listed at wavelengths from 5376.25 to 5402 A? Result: 3.714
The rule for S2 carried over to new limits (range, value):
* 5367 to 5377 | 4.207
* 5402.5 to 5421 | 3.947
